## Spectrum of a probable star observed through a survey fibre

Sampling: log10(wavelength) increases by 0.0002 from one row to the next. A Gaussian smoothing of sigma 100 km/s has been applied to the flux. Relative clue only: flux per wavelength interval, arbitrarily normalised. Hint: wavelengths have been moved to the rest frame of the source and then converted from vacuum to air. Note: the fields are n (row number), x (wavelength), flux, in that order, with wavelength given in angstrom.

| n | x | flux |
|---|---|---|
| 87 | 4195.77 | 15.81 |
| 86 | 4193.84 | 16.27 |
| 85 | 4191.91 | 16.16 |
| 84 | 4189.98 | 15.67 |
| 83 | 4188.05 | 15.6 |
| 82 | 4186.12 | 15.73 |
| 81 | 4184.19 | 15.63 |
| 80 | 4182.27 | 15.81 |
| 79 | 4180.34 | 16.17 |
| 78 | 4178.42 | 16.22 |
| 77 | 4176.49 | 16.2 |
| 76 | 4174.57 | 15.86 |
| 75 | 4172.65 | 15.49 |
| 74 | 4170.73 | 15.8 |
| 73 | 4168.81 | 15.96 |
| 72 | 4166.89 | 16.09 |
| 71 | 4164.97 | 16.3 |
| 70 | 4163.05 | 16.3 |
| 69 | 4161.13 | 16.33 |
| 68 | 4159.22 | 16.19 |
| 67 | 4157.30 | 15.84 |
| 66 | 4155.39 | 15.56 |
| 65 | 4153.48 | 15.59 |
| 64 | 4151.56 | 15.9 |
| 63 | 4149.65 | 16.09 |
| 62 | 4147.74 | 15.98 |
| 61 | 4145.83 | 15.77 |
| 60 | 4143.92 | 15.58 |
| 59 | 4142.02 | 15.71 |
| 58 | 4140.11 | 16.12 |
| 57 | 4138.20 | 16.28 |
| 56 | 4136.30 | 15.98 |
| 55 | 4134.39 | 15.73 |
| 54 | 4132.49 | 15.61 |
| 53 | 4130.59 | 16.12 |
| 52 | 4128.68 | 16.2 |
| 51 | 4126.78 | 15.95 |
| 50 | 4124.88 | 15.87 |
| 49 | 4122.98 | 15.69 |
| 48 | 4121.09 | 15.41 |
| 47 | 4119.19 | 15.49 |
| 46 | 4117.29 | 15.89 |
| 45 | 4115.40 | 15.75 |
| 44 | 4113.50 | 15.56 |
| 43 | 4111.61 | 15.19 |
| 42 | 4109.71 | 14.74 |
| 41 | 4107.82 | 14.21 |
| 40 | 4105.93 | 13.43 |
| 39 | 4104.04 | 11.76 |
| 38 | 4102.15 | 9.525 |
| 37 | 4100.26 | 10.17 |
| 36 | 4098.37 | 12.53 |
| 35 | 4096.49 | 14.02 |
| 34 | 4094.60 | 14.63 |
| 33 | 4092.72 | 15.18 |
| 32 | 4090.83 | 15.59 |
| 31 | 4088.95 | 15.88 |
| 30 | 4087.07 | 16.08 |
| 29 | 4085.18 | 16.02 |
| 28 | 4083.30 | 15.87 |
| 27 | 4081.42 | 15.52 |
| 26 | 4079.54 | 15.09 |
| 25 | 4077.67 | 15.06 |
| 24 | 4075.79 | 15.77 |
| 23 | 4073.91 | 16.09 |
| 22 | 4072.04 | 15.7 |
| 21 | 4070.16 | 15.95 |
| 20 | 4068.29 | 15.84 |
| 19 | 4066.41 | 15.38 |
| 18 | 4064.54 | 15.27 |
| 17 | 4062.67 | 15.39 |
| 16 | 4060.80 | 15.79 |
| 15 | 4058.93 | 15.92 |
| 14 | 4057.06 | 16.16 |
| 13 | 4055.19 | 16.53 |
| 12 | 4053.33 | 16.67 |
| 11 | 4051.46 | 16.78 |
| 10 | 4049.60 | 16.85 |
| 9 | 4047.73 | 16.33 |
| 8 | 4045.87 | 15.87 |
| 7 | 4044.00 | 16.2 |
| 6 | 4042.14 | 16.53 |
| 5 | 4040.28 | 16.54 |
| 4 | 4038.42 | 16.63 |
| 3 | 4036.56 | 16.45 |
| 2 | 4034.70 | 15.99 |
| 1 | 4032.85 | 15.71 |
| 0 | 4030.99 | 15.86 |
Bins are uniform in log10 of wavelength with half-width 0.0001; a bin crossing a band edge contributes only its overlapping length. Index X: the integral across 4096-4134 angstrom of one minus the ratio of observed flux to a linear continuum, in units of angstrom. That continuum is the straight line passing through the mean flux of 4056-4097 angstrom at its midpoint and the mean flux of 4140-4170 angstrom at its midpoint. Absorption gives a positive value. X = 3.1 angstrom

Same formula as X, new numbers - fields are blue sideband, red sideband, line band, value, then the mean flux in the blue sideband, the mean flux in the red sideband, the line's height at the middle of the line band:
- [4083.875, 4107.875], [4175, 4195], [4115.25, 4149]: -2.7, 13.8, 15.9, 14.7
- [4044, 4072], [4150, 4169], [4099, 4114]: 2.8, 16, 16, 16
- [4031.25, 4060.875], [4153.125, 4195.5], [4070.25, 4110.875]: 4.4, 16.3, 15.9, 16.2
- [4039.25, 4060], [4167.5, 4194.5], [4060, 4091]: 1.2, 16.4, 15.9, 16.3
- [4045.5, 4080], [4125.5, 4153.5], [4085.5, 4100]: 1.1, 15.9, 15.9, 15.9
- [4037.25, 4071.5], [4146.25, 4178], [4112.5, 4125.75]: 0.3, 16.1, 16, 16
